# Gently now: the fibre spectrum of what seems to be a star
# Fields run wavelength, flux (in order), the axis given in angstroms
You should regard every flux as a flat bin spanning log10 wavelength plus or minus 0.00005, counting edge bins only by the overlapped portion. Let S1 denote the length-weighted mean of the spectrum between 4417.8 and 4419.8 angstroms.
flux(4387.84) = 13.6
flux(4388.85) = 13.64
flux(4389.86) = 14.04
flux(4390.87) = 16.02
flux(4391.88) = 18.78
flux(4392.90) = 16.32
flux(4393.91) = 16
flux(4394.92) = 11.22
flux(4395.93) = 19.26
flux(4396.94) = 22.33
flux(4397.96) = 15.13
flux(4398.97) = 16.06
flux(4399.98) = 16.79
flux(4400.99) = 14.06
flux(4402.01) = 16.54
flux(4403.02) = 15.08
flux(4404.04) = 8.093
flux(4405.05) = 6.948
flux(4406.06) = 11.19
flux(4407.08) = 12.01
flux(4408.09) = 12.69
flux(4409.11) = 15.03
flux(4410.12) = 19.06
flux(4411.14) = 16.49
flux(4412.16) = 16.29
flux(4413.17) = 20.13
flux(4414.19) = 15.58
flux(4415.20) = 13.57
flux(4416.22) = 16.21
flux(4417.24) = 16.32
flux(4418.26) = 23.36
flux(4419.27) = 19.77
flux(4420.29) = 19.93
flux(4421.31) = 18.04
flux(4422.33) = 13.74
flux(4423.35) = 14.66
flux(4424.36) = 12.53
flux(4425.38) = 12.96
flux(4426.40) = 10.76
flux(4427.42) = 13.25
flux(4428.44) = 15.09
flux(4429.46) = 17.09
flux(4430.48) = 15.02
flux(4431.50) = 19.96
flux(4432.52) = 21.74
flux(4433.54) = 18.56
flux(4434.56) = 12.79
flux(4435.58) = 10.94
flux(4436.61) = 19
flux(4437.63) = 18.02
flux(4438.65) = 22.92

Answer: 21.6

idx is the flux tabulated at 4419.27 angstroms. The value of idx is 19.77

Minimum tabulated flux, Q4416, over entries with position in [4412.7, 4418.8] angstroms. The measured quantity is 13.57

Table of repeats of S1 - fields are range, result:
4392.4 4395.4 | 14.6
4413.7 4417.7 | 15.4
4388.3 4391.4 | 14.6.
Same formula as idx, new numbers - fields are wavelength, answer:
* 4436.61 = 19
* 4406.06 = 11.19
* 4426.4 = 10.76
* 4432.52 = 21.74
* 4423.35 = 14.66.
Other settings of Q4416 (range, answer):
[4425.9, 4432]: 10.76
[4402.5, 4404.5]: 8.093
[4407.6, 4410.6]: 12.69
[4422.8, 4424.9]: 12.53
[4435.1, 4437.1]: 10.94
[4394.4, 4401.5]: 11.22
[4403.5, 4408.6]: 6.948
